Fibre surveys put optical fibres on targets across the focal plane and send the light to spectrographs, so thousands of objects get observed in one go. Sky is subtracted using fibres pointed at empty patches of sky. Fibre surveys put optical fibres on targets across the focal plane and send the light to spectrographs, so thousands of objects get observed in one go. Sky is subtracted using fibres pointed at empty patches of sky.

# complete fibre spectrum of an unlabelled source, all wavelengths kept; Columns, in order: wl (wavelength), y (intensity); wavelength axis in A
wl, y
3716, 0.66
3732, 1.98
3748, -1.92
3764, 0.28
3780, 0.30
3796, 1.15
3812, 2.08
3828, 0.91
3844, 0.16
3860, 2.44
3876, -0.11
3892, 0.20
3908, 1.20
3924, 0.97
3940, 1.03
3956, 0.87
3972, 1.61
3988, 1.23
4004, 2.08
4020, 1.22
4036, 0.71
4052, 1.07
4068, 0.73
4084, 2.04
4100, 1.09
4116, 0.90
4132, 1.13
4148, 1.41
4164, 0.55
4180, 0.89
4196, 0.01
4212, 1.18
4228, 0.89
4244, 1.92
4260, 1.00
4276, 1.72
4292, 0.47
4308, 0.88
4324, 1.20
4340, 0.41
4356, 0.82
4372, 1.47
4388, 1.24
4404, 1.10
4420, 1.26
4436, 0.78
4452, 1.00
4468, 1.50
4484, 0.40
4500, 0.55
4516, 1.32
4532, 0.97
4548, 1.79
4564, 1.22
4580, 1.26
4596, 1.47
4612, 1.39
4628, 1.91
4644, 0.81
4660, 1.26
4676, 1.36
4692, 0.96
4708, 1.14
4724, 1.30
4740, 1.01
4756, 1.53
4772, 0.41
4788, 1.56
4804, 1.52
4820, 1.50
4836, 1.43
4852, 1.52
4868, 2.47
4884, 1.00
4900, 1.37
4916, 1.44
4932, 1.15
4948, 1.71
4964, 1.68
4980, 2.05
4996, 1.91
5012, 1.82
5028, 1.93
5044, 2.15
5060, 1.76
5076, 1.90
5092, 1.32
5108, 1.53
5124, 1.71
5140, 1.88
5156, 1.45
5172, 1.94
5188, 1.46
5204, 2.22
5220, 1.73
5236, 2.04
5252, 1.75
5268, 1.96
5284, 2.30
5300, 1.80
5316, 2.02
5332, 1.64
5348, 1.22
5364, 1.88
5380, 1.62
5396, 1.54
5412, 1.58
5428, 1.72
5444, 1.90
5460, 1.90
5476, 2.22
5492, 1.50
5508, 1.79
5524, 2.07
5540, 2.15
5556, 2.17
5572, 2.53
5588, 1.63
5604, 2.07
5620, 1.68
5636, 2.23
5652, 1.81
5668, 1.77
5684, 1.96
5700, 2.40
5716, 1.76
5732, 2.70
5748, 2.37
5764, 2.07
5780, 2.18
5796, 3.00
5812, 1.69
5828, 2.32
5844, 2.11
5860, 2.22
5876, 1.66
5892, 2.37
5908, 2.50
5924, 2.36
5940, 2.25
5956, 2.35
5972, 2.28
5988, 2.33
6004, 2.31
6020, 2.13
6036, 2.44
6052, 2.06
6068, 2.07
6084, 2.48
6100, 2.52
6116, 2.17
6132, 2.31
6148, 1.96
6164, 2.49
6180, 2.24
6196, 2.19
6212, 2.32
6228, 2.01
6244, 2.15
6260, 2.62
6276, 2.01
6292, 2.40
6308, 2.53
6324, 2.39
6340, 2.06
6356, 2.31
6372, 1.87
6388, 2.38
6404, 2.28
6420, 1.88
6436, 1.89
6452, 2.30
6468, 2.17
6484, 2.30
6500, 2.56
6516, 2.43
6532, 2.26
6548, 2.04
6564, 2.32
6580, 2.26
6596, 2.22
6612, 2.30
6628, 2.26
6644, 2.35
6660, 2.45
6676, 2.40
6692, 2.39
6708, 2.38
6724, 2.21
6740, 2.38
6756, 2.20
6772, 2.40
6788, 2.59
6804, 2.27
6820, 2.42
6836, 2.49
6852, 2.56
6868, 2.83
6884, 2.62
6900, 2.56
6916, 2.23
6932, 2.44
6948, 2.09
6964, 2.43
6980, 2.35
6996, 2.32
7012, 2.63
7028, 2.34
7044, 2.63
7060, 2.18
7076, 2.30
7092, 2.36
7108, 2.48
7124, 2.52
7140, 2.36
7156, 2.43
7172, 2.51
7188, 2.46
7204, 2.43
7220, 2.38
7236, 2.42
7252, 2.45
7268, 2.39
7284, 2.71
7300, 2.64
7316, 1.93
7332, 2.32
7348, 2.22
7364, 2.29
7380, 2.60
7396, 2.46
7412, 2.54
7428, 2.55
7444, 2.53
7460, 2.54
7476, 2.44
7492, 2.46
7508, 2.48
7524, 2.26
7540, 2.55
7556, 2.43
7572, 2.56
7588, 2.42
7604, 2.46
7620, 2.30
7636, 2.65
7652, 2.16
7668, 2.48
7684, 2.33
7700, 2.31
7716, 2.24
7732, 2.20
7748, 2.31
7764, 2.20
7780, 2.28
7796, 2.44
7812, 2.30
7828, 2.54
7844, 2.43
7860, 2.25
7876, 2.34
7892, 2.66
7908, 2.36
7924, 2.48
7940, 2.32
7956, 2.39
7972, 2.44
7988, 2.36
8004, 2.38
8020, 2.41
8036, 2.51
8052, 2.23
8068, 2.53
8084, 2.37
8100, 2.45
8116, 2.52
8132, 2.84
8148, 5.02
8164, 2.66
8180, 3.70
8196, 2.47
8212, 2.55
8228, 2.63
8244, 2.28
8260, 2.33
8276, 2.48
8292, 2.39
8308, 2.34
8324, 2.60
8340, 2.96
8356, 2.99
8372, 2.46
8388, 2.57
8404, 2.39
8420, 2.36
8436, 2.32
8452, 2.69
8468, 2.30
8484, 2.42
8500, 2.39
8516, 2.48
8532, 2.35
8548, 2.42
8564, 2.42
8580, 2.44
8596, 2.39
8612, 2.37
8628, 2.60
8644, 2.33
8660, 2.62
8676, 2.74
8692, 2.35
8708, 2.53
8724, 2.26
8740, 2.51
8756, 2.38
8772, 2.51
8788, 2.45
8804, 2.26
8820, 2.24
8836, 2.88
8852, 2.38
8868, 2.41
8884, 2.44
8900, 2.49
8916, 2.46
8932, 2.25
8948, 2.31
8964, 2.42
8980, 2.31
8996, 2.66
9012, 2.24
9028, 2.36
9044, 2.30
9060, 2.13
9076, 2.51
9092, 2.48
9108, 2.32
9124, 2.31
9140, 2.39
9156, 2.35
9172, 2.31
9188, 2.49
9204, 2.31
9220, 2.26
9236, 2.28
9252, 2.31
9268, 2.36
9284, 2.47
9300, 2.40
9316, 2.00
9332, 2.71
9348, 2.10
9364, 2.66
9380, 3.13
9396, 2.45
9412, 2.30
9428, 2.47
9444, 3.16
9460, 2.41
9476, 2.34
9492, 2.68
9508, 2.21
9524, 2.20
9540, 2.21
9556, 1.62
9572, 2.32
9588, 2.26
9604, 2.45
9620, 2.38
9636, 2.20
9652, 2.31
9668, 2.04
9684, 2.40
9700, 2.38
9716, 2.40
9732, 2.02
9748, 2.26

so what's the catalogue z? 0.24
